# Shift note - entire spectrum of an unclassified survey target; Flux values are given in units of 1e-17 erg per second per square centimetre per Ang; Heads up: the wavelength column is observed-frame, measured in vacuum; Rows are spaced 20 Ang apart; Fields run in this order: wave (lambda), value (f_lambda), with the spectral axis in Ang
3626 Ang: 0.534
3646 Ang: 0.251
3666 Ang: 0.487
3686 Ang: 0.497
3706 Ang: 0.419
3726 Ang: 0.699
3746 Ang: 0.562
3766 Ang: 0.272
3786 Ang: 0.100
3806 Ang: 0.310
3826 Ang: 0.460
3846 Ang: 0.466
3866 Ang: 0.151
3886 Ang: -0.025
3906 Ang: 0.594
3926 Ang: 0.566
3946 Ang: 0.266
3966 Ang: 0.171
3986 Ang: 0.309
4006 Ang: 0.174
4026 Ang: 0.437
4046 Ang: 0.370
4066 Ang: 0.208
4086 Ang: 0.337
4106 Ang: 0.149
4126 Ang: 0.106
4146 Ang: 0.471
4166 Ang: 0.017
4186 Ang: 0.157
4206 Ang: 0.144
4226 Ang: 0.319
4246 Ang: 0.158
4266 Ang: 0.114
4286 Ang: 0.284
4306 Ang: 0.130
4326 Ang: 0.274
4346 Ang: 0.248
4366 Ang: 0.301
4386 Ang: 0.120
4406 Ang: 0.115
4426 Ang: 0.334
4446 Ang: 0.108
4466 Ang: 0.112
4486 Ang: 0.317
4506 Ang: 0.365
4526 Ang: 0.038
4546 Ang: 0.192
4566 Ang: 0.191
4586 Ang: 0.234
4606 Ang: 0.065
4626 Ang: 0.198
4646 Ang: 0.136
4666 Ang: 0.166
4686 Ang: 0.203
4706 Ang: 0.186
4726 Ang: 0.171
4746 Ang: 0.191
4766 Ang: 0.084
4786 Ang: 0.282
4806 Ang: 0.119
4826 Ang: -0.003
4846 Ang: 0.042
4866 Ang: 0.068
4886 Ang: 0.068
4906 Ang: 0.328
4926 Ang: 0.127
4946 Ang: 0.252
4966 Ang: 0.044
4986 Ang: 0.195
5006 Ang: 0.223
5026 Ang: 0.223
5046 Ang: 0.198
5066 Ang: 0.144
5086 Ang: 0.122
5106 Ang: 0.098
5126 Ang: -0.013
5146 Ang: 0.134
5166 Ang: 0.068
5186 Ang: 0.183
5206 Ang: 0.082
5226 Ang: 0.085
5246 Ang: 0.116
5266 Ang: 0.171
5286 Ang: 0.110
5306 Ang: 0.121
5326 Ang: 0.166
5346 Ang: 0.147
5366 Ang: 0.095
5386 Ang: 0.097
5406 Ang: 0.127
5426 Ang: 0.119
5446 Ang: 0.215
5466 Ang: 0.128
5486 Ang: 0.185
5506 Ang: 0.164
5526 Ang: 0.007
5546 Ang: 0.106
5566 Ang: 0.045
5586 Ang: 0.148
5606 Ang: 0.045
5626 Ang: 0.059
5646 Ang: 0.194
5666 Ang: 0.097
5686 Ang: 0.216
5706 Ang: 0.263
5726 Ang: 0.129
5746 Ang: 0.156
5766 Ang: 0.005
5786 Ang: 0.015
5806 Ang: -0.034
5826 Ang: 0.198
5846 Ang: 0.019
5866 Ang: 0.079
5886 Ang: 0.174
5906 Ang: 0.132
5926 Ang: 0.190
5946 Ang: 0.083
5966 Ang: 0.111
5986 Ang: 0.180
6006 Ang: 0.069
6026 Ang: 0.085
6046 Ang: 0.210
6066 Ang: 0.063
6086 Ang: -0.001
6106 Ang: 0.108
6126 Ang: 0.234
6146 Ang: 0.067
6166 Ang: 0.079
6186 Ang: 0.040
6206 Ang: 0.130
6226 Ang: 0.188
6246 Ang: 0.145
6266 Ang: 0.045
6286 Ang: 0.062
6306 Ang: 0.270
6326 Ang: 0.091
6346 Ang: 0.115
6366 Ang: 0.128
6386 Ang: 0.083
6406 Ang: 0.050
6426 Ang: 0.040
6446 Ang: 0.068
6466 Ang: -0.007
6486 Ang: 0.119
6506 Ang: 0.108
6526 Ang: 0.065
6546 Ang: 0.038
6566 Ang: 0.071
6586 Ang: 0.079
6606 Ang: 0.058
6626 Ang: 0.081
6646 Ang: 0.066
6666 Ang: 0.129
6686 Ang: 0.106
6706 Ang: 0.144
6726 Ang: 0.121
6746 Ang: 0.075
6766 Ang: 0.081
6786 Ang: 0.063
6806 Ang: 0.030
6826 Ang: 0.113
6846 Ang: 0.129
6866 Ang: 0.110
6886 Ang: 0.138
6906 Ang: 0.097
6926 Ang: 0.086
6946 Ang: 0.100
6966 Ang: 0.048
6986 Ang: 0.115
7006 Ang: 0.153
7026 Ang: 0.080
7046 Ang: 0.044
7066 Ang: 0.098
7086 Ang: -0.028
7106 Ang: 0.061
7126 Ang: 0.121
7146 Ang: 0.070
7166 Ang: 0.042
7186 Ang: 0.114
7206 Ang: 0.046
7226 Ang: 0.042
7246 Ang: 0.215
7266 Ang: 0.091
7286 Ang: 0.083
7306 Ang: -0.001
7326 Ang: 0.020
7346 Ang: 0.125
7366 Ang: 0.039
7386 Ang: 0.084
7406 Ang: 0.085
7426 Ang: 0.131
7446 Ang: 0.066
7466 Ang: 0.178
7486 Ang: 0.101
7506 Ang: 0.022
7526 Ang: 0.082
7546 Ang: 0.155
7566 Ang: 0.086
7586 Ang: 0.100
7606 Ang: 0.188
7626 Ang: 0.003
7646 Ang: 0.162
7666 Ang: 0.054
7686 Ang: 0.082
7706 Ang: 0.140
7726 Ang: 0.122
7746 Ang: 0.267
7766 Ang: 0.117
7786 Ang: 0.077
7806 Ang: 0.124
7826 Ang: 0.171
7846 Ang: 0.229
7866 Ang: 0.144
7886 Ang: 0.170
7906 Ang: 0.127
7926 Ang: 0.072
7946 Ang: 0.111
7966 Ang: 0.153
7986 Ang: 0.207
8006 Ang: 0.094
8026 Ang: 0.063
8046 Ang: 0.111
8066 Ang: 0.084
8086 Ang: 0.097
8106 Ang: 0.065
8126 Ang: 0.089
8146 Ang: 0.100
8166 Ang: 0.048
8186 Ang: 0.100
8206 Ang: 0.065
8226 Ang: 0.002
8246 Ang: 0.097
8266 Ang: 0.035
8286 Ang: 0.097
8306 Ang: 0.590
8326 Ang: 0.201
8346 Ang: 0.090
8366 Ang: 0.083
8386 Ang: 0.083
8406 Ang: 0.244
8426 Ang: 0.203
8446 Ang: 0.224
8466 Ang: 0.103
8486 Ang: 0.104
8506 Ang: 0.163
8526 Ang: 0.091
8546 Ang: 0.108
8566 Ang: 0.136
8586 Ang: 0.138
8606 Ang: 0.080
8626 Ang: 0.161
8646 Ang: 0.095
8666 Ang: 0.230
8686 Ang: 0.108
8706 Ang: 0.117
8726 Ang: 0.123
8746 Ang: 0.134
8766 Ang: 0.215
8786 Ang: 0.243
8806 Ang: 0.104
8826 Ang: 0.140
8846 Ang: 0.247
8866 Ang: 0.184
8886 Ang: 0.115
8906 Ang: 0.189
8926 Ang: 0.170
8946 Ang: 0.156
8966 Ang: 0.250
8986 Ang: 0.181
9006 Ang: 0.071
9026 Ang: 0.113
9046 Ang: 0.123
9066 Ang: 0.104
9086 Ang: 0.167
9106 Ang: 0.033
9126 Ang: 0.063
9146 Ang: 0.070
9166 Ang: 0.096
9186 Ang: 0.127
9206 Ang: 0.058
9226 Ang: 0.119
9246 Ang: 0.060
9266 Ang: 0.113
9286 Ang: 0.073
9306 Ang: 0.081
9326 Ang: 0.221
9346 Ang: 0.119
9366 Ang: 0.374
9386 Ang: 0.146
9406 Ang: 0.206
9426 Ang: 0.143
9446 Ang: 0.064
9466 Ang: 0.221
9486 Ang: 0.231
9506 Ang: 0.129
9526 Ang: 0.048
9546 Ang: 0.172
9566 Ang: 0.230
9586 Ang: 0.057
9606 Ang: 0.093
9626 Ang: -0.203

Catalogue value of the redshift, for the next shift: 1.23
